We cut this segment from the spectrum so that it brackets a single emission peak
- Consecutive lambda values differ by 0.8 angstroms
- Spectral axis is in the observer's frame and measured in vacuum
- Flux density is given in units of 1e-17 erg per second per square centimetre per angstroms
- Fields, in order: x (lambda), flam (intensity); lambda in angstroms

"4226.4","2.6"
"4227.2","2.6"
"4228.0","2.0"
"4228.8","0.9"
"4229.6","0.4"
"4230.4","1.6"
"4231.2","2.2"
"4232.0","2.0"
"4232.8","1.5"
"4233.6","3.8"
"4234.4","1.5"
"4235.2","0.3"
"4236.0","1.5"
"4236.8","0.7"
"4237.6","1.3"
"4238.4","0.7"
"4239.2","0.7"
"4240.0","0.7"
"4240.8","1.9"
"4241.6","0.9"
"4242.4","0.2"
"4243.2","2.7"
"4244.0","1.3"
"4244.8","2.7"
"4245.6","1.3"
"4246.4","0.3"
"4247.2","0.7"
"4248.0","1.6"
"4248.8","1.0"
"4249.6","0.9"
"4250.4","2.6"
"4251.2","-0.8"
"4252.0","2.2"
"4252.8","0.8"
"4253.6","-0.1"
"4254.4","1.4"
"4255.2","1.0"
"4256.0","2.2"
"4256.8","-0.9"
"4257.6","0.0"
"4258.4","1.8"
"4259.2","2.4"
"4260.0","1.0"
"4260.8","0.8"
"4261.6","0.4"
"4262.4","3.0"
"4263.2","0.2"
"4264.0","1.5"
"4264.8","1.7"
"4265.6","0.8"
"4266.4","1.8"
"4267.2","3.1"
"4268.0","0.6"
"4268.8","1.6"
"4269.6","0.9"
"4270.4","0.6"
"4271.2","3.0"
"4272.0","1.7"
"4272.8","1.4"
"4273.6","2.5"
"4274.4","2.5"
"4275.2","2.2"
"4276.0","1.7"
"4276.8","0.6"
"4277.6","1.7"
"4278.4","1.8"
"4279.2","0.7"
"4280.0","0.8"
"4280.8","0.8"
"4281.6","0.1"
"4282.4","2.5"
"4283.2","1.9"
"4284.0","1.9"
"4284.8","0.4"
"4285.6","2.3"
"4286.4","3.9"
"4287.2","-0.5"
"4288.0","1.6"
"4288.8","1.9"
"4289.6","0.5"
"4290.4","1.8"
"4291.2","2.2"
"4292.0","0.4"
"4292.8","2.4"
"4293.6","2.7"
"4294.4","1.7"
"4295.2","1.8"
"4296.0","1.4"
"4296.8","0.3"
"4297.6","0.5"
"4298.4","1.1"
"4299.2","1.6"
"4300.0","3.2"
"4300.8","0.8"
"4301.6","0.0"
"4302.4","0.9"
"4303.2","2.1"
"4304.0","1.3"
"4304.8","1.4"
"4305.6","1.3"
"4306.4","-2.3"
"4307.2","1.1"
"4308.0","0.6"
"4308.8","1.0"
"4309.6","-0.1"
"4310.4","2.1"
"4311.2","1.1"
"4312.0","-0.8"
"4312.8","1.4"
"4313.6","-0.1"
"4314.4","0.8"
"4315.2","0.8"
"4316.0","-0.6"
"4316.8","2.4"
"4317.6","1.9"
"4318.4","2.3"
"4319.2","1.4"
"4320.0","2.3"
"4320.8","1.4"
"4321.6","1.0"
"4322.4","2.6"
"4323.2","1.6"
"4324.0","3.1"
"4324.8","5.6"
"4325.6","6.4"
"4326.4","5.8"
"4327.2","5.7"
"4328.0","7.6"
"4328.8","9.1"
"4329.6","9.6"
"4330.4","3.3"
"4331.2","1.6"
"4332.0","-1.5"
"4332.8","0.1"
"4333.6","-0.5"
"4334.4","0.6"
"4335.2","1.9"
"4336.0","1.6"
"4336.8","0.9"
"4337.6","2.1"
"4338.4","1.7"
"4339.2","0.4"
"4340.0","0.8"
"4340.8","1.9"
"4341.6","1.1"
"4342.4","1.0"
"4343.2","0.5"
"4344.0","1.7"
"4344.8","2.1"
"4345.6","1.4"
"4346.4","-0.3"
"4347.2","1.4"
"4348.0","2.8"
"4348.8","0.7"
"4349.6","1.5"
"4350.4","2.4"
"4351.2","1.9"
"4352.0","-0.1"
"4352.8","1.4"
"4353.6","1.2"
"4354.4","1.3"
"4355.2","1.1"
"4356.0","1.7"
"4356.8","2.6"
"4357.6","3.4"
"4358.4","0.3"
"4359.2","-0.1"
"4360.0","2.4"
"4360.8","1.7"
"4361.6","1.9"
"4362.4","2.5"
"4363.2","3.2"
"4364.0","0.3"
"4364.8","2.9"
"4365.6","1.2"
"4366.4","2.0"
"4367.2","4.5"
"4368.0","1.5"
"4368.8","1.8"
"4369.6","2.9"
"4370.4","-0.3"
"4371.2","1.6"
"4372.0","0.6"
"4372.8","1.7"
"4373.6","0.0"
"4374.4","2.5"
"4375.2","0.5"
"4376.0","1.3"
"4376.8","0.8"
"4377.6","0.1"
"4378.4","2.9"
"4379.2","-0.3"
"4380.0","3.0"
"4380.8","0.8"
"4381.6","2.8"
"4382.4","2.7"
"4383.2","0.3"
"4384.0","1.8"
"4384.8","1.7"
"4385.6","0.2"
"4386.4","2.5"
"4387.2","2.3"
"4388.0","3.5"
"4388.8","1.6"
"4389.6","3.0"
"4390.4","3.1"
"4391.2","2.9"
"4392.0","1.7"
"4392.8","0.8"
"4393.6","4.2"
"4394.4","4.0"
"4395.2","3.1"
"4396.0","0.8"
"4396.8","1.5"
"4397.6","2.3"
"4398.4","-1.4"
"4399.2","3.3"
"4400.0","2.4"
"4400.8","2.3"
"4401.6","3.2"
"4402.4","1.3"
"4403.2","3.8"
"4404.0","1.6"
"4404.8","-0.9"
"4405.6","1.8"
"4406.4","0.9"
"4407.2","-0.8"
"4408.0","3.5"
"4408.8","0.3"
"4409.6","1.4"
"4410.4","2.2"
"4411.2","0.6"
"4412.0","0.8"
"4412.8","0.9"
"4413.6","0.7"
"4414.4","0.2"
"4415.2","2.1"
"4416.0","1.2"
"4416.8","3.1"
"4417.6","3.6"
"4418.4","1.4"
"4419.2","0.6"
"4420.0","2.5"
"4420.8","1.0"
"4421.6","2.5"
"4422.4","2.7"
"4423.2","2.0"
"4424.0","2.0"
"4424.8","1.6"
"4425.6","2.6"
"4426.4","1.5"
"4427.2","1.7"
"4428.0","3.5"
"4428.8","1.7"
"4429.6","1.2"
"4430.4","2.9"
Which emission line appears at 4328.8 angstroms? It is [O II] 3727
